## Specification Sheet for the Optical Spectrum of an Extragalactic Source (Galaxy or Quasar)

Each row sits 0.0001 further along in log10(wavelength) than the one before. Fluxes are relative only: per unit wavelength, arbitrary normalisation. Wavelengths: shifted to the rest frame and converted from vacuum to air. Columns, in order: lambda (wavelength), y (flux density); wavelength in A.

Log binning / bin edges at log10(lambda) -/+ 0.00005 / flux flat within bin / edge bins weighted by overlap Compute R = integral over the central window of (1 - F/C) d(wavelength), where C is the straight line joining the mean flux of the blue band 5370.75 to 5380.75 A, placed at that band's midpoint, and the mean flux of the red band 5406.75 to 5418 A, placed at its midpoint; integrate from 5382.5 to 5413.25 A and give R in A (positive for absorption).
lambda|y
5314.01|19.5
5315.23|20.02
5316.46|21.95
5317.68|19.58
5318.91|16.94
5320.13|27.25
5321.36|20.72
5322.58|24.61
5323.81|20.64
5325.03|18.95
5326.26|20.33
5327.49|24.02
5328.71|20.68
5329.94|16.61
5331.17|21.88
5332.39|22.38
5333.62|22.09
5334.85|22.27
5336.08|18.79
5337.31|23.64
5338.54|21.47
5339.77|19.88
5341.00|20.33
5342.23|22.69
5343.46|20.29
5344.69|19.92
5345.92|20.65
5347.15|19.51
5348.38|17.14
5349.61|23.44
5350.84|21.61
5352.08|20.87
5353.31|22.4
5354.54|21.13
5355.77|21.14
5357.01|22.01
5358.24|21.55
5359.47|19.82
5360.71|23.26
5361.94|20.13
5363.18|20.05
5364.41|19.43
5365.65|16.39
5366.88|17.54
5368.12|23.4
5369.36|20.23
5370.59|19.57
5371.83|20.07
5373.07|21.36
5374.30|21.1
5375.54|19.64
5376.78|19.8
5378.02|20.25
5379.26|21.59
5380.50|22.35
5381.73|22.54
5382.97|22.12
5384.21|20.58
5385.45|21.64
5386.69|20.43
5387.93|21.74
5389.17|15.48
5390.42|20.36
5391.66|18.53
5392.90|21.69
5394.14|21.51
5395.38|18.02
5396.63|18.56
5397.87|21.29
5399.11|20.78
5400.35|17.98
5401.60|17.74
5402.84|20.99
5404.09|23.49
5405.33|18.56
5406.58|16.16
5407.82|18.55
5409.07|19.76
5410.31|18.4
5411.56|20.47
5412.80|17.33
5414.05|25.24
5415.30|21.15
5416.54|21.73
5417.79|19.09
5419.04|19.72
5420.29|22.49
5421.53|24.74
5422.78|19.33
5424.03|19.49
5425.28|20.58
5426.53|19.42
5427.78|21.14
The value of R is 0.9 A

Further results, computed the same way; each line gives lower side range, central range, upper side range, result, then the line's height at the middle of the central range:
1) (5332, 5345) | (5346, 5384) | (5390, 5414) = -0.3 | 20.6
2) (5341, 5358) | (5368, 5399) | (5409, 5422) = 0.7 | 21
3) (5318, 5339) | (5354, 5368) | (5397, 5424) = 0.4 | 20.9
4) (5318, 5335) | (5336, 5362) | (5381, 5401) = -0.1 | 20.9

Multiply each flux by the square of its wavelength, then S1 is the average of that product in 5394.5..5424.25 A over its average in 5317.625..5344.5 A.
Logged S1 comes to 0.97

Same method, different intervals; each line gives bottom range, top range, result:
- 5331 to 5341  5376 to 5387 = 1.01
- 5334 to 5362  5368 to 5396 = 0.99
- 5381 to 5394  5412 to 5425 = 1.03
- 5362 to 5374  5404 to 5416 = 1.01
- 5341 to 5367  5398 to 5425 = 1.00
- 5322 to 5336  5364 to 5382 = 0.97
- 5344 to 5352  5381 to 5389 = 1.05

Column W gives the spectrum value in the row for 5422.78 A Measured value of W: 19.33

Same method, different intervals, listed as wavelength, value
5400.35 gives 17.98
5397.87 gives 21.29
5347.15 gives 19.51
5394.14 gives 21.51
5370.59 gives 19.57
